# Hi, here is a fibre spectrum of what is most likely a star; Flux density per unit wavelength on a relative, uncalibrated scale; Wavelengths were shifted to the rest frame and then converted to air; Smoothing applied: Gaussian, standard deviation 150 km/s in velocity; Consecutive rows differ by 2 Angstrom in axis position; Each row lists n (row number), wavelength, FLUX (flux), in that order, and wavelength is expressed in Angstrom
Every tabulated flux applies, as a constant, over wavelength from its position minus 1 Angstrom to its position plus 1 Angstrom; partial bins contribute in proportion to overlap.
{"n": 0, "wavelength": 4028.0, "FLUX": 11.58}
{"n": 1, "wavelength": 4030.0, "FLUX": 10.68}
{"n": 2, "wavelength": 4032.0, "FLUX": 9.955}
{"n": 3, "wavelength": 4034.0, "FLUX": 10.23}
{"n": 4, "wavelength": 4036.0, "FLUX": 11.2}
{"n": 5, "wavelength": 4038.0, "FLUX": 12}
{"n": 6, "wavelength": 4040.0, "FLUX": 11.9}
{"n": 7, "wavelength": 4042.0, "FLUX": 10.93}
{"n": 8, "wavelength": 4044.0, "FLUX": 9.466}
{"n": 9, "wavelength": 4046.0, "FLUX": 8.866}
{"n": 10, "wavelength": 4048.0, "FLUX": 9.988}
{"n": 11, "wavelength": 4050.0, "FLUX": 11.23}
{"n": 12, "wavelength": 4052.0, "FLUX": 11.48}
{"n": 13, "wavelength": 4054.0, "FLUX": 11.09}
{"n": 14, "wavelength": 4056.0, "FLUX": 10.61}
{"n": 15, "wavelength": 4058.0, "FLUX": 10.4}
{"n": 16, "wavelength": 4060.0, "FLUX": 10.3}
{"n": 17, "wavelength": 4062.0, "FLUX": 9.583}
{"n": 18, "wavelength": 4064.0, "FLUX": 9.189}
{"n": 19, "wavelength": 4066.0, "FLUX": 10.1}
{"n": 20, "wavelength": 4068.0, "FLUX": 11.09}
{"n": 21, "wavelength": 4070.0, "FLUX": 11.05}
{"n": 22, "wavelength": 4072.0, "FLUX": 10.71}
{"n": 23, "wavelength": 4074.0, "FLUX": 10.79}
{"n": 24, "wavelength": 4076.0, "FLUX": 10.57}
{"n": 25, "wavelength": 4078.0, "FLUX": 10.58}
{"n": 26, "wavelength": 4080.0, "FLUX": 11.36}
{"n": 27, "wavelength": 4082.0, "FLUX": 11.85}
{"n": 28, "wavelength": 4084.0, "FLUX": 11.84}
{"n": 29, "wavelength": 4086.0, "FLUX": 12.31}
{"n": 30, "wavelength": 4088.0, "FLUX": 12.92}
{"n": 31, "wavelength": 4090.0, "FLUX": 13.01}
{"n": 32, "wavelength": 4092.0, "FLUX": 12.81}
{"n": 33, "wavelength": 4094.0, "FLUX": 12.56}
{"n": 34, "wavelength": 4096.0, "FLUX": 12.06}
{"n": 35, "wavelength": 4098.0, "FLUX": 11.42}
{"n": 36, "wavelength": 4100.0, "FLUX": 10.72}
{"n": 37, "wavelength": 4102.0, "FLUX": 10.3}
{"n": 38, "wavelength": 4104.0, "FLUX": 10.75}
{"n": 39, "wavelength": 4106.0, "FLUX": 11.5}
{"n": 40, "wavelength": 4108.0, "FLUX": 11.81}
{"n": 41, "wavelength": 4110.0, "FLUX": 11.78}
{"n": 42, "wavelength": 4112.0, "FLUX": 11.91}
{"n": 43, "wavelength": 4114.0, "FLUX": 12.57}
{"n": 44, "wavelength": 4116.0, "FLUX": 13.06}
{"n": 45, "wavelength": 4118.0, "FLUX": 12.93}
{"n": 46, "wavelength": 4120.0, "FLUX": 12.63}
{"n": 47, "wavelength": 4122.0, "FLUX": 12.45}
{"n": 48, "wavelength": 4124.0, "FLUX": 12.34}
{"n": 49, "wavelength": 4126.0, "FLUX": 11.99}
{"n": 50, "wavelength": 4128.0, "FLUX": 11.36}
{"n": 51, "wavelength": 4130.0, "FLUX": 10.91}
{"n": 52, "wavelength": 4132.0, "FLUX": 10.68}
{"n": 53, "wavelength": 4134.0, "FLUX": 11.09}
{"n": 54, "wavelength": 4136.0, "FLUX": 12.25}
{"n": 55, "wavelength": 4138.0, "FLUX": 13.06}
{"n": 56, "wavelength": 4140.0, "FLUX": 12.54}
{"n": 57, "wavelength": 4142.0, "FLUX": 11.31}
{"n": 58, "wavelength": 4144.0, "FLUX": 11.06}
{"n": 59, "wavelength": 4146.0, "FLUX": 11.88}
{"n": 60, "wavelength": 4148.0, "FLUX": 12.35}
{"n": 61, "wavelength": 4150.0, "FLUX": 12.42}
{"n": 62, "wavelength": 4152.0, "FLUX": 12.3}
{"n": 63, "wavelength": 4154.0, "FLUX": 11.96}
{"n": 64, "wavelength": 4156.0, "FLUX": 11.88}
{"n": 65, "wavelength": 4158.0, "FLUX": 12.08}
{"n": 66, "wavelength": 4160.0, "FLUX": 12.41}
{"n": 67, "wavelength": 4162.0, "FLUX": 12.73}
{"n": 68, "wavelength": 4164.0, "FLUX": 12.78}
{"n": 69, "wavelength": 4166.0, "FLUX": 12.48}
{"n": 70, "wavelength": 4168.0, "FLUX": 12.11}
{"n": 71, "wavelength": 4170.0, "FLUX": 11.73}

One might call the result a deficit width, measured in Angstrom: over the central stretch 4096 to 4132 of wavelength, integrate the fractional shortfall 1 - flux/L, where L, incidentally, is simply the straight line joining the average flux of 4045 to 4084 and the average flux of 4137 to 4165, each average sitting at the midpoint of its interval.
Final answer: -0.8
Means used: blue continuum 10.6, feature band 11.8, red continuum 12.2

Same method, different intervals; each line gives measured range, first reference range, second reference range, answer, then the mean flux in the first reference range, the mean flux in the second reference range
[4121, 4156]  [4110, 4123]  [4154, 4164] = 1.5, 12.5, 12.3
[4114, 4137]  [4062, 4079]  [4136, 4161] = -0.8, 10.5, 12.1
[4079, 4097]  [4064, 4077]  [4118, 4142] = -2.1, 10.6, 12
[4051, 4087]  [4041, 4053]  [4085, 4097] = 2.0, 10.3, 12.6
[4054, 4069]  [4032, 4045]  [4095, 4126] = 1.3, 10.9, 11.9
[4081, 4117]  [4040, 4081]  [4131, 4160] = -2.6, 10.5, 11.9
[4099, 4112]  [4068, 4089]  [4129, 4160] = 0.4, 11.4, 11.9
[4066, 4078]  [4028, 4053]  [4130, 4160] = 0.3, 10.7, 11.9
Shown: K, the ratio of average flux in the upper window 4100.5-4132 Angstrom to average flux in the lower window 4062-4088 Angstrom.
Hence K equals 1.08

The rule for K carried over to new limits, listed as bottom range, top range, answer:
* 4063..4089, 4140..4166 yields 1.09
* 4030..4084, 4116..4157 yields 1.13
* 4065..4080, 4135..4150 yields 1.13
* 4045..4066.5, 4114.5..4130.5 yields 1.19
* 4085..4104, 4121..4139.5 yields 0.99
